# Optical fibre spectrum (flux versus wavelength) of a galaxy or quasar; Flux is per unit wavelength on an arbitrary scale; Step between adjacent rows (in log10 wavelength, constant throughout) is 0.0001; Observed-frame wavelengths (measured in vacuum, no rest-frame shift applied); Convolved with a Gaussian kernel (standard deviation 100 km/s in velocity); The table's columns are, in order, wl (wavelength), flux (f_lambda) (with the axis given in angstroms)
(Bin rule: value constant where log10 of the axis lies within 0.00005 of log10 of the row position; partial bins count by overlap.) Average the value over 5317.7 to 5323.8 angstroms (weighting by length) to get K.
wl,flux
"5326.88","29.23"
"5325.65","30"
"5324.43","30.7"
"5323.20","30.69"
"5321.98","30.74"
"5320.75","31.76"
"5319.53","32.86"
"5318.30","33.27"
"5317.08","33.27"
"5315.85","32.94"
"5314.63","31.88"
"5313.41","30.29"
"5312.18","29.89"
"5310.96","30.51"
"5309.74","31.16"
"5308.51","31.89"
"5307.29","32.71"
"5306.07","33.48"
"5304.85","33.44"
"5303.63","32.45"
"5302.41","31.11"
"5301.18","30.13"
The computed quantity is 31.9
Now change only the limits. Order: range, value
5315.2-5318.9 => 33.2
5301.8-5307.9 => 32.7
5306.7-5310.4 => 31.9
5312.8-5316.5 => 31.7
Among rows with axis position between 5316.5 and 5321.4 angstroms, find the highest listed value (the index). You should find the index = 33.27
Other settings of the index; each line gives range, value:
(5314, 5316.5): 32.94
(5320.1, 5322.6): 31.76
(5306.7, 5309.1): 32.71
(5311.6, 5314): 30.29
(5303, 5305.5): 33.44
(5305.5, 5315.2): 33.48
